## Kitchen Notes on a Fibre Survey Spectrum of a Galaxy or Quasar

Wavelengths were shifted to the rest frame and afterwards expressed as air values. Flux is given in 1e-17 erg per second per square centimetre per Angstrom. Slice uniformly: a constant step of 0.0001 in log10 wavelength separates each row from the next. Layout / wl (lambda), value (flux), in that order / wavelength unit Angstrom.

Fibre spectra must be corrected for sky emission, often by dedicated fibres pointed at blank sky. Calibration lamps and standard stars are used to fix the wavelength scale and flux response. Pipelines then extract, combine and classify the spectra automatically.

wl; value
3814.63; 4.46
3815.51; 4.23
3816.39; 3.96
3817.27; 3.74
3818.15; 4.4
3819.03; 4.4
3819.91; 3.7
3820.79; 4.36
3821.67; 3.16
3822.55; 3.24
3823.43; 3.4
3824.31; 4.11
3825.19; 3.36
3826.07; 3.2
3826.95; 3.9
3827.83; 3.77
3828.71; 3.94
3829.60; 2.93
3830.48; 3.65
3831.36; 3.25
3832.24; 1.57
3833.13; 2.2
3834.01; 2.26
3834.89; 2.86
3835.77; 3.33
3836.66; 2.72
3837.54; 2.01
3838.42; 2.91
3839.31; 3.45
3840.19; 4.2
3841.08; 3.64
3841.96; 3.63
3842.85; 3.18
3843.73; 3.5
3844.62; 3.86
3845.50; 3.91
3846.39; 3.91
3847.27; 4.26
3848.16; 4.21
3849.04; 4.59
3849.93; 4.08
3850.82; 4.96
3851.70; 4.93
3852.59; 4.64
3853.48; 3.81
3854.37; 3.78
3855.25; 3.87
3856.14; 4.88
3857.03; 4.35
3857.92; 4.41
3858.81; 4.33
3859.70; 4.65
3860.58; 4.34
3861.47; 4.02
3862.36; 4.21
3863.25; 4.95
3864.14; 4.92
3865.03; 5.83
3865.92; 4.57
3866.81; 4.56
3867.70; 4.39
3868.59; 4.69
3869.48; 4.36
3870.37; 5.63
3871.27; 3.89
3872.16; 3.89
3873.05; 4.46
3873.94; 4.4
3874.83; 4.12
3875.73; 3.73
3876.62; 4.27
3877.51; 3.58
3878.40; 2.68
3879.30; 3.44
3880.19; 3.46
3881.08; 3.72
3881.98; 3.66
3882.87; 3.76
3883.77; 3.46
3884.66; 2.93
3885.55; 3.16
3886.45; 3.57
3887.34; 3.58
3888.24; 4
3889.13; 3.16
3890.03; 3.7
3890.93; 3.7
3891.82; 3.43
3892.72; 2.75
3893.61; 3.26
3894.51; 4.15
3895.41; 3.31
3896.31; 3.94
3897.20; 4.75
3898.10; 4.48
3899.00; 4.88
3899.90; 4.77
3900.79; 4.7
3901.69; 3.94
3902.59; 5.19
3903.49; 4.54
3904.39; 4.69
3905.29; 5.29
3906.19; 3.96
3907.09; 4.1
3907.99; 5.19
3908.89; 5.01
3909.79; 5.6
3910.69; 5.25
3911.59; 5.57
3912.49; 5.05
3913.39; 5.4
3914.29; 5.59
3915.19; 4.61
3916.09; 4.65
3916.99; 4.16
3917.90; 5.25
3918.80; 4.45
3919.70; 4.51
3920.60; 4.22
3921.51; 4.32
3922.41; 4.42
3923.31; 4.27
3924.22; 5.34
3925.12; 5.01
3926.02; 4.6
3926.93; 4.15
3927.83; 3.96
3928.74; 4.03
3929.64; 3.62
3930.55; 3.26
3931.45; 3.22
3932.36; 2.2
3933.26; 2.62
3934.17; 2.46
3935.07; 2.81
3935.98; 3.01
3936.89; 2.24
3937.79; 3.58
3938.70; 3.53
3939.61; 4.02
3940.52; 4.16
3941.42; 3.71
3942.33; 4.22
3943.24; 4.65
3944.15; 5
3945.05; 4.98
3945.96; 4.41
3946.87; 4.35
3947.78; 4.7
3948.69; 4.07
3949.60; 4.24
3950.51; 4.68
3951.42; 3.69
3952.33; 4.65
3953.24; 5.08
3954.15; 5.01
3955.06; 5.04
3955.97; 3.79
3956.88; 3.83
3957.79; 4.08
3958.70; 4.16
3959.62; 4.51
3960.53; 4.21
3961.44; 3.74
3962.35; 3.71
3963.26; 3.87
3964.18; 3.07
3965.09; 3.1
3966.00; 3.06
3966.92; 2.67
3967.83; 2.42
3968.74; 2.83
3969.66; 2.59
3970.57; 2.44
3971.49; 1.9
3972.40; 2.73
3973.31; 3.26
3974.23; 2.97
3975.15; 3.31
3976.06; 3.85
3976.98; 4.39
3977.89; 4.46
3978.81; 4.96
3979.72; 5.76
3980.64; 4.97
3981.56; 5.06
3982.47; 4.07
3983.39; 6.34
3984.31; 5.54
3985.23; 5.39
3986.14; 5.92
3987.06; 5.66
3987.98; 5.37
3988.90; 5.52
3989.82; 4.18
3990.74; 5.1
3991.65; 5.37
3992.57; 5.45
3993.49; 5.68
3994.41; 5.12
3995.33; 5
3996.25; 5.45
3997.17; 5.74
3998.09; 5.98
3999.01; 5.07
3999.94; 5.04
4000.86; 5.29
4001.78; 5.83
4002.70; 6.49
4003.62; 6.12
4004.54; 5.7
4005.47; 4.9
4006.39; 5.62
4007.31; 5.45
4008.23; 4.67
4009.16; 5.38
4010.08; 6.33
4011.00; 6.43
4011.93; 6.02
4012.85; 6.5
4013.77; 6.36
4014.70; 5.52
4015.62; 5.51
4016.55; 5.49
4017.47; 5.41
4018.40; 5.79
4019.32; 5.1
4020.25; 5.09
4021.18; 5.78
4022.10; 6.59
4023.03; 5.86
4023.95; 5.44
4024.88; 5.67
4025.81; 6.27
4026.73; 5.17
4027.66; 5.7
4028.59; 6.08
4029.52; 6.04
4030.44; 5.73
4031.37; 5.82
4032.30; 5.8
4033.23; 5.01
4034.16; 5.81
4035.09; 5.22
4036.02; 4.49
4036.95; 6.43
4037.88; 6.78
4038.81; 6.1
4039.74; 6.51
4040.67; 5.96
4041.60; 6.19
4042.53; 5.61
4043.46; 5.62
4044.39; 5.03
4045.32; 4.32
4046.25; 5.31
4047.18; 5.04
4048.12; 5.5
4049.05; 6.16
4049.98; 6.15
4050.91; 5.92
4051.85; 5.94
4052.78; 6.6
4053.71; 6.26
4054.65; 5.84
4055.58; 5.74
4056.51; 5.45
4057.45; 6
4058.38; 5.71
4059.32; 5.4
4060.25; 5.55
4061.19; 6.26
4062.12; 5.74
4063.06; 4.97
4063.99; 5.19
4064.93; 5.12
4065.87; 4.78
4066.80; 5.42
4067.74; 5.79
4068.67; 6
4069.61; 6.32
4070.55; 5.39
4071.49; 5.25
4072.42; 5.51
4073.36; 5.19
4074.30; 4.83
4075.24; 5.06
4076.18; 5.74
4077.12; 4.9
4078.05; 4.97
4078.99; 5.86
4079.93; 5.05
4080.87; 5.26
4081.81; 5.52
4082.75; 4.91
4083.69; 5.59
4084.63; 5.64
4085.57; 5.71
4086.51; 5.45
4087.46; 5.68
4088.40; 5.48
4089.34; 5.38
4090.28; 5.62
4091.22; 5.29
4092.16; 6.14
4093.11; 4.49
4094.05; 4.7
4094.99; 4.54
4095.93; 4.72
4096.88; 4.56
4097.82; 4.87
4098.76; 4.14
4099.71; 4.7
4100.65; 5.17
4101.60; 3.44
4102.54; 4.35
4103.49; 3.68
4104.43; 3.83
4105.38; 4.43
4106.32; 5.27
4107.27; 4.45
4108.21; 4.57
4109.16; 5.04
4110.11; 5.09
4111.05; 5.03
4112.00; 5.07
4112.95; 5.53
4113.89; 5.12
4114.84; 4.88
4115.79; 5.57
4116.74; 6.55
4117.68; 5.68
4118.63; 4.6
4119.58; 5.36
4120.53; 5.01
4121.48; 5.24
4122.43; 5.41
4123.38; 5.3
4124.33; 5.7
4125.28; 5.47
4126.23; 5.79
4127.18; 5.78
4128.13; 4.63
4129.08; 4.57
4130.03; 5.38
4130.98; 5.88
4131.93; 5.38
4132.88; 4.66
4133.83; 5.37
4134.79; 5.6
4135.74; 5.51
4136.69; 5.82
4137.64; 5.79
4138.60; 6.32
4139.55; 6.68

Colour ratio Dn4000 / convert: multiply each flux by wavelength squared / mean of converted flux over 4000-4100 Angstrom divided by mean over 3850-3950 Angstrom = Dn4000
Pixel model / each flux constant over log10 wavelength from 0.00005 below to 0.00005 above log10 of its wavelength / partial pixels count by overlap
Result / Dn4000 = 1.43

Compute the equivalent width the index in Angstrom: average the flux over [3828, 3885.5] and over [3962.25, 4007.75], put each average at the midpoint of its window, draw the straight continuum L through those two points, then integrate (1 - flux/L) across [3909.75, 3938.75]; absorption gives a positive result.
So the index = 0.8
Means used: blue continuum 3.88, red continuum 4.61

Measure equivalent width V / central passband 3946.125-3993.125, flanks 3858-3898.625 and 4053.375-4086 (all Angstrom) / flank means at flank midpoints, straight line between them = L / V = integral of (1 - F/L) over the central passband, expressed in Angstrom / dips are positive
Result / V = 4.9 Angstrom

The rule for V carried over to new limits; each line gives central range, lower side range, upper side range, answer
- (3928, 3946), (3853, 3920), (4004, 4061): 4.56 Angstrom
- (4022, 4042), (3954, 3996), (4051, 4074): -2.63 Angstrom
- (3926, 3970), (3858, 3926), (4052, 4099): 8.20 Angstrom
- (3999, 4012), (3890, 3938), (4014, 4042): -0.44 Angstrom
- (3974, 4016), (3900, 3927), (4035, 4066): -0.10 Angstrom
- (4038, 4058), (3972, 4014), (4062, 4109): -2.54 Angstrom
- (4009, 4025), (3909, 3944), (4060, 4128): -3.69 Angstrom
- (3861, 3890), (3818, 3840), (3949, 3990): -3.85 Angstrom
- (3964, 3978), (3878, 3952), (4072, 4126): 4.37 Angstrom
